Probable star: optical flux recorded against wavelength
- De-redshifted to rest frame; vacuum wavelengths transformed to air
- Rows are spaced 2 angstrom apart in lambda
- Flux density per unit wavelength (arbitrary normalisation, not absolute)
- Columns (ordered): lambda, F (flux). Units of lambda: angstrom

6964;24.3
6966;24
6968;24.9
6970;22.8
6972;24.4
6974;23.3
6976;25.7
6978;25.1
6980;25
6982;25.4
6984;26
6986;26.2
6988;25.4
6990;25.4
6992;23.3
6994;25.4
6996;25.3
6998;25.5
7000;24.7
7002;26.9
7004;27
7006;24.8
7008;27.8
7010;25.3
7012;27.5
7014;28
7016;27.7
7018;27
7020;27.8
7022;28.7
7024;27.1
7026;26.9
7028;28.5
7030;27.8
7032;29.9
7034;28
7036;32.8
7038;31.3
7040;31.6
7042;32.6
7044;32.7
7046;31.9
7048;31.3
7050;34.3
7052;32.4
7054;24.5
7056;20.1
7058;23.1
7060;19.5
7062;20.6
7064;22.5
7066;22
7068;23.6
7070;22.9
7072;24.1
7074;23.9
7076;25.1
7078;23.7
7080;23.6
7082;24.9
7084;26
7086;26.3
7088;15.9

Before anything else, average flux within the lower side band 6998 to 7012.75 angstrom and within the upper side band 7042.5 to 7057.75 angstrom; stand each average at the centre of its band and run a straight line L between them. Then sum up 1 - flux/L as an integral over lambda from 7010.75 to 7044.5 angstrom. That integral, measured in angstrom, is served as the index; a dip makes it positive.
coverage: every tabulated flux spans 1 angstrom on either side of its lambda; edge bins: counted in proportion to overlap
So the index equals -1.55 angstrom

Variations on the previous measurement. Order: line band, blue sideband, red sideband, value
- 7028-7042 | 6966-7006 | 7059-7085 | -3.6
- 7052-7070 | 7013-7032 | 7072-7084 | 2.0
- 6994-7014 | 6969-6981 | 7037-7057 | 0.5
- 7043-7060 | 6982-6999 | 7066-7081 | -2.9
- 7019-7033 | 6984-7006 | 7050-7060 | -1.5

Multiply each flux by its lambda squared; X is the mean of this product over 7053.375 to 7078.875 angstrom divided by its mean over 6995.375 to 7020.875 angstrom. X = 0.87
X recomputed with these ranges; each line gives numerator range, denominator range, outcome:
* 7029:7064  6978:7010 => 1.12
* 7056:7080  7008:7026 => 0.84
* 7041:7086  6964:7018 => 1.03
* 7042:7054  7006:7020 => 1.19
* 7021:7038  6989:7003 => 1.16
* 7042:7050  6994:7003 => 1.28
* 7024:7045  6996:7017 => 1.15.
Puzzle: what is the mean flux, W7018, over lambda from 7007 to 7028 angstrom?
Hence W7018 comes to 27.4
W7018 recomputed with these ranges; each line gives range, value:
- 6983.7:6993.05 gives 25.2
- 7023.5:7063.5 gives 28.3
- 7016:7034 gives 28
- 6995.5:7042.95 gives 28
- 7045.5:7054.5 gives 31.2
